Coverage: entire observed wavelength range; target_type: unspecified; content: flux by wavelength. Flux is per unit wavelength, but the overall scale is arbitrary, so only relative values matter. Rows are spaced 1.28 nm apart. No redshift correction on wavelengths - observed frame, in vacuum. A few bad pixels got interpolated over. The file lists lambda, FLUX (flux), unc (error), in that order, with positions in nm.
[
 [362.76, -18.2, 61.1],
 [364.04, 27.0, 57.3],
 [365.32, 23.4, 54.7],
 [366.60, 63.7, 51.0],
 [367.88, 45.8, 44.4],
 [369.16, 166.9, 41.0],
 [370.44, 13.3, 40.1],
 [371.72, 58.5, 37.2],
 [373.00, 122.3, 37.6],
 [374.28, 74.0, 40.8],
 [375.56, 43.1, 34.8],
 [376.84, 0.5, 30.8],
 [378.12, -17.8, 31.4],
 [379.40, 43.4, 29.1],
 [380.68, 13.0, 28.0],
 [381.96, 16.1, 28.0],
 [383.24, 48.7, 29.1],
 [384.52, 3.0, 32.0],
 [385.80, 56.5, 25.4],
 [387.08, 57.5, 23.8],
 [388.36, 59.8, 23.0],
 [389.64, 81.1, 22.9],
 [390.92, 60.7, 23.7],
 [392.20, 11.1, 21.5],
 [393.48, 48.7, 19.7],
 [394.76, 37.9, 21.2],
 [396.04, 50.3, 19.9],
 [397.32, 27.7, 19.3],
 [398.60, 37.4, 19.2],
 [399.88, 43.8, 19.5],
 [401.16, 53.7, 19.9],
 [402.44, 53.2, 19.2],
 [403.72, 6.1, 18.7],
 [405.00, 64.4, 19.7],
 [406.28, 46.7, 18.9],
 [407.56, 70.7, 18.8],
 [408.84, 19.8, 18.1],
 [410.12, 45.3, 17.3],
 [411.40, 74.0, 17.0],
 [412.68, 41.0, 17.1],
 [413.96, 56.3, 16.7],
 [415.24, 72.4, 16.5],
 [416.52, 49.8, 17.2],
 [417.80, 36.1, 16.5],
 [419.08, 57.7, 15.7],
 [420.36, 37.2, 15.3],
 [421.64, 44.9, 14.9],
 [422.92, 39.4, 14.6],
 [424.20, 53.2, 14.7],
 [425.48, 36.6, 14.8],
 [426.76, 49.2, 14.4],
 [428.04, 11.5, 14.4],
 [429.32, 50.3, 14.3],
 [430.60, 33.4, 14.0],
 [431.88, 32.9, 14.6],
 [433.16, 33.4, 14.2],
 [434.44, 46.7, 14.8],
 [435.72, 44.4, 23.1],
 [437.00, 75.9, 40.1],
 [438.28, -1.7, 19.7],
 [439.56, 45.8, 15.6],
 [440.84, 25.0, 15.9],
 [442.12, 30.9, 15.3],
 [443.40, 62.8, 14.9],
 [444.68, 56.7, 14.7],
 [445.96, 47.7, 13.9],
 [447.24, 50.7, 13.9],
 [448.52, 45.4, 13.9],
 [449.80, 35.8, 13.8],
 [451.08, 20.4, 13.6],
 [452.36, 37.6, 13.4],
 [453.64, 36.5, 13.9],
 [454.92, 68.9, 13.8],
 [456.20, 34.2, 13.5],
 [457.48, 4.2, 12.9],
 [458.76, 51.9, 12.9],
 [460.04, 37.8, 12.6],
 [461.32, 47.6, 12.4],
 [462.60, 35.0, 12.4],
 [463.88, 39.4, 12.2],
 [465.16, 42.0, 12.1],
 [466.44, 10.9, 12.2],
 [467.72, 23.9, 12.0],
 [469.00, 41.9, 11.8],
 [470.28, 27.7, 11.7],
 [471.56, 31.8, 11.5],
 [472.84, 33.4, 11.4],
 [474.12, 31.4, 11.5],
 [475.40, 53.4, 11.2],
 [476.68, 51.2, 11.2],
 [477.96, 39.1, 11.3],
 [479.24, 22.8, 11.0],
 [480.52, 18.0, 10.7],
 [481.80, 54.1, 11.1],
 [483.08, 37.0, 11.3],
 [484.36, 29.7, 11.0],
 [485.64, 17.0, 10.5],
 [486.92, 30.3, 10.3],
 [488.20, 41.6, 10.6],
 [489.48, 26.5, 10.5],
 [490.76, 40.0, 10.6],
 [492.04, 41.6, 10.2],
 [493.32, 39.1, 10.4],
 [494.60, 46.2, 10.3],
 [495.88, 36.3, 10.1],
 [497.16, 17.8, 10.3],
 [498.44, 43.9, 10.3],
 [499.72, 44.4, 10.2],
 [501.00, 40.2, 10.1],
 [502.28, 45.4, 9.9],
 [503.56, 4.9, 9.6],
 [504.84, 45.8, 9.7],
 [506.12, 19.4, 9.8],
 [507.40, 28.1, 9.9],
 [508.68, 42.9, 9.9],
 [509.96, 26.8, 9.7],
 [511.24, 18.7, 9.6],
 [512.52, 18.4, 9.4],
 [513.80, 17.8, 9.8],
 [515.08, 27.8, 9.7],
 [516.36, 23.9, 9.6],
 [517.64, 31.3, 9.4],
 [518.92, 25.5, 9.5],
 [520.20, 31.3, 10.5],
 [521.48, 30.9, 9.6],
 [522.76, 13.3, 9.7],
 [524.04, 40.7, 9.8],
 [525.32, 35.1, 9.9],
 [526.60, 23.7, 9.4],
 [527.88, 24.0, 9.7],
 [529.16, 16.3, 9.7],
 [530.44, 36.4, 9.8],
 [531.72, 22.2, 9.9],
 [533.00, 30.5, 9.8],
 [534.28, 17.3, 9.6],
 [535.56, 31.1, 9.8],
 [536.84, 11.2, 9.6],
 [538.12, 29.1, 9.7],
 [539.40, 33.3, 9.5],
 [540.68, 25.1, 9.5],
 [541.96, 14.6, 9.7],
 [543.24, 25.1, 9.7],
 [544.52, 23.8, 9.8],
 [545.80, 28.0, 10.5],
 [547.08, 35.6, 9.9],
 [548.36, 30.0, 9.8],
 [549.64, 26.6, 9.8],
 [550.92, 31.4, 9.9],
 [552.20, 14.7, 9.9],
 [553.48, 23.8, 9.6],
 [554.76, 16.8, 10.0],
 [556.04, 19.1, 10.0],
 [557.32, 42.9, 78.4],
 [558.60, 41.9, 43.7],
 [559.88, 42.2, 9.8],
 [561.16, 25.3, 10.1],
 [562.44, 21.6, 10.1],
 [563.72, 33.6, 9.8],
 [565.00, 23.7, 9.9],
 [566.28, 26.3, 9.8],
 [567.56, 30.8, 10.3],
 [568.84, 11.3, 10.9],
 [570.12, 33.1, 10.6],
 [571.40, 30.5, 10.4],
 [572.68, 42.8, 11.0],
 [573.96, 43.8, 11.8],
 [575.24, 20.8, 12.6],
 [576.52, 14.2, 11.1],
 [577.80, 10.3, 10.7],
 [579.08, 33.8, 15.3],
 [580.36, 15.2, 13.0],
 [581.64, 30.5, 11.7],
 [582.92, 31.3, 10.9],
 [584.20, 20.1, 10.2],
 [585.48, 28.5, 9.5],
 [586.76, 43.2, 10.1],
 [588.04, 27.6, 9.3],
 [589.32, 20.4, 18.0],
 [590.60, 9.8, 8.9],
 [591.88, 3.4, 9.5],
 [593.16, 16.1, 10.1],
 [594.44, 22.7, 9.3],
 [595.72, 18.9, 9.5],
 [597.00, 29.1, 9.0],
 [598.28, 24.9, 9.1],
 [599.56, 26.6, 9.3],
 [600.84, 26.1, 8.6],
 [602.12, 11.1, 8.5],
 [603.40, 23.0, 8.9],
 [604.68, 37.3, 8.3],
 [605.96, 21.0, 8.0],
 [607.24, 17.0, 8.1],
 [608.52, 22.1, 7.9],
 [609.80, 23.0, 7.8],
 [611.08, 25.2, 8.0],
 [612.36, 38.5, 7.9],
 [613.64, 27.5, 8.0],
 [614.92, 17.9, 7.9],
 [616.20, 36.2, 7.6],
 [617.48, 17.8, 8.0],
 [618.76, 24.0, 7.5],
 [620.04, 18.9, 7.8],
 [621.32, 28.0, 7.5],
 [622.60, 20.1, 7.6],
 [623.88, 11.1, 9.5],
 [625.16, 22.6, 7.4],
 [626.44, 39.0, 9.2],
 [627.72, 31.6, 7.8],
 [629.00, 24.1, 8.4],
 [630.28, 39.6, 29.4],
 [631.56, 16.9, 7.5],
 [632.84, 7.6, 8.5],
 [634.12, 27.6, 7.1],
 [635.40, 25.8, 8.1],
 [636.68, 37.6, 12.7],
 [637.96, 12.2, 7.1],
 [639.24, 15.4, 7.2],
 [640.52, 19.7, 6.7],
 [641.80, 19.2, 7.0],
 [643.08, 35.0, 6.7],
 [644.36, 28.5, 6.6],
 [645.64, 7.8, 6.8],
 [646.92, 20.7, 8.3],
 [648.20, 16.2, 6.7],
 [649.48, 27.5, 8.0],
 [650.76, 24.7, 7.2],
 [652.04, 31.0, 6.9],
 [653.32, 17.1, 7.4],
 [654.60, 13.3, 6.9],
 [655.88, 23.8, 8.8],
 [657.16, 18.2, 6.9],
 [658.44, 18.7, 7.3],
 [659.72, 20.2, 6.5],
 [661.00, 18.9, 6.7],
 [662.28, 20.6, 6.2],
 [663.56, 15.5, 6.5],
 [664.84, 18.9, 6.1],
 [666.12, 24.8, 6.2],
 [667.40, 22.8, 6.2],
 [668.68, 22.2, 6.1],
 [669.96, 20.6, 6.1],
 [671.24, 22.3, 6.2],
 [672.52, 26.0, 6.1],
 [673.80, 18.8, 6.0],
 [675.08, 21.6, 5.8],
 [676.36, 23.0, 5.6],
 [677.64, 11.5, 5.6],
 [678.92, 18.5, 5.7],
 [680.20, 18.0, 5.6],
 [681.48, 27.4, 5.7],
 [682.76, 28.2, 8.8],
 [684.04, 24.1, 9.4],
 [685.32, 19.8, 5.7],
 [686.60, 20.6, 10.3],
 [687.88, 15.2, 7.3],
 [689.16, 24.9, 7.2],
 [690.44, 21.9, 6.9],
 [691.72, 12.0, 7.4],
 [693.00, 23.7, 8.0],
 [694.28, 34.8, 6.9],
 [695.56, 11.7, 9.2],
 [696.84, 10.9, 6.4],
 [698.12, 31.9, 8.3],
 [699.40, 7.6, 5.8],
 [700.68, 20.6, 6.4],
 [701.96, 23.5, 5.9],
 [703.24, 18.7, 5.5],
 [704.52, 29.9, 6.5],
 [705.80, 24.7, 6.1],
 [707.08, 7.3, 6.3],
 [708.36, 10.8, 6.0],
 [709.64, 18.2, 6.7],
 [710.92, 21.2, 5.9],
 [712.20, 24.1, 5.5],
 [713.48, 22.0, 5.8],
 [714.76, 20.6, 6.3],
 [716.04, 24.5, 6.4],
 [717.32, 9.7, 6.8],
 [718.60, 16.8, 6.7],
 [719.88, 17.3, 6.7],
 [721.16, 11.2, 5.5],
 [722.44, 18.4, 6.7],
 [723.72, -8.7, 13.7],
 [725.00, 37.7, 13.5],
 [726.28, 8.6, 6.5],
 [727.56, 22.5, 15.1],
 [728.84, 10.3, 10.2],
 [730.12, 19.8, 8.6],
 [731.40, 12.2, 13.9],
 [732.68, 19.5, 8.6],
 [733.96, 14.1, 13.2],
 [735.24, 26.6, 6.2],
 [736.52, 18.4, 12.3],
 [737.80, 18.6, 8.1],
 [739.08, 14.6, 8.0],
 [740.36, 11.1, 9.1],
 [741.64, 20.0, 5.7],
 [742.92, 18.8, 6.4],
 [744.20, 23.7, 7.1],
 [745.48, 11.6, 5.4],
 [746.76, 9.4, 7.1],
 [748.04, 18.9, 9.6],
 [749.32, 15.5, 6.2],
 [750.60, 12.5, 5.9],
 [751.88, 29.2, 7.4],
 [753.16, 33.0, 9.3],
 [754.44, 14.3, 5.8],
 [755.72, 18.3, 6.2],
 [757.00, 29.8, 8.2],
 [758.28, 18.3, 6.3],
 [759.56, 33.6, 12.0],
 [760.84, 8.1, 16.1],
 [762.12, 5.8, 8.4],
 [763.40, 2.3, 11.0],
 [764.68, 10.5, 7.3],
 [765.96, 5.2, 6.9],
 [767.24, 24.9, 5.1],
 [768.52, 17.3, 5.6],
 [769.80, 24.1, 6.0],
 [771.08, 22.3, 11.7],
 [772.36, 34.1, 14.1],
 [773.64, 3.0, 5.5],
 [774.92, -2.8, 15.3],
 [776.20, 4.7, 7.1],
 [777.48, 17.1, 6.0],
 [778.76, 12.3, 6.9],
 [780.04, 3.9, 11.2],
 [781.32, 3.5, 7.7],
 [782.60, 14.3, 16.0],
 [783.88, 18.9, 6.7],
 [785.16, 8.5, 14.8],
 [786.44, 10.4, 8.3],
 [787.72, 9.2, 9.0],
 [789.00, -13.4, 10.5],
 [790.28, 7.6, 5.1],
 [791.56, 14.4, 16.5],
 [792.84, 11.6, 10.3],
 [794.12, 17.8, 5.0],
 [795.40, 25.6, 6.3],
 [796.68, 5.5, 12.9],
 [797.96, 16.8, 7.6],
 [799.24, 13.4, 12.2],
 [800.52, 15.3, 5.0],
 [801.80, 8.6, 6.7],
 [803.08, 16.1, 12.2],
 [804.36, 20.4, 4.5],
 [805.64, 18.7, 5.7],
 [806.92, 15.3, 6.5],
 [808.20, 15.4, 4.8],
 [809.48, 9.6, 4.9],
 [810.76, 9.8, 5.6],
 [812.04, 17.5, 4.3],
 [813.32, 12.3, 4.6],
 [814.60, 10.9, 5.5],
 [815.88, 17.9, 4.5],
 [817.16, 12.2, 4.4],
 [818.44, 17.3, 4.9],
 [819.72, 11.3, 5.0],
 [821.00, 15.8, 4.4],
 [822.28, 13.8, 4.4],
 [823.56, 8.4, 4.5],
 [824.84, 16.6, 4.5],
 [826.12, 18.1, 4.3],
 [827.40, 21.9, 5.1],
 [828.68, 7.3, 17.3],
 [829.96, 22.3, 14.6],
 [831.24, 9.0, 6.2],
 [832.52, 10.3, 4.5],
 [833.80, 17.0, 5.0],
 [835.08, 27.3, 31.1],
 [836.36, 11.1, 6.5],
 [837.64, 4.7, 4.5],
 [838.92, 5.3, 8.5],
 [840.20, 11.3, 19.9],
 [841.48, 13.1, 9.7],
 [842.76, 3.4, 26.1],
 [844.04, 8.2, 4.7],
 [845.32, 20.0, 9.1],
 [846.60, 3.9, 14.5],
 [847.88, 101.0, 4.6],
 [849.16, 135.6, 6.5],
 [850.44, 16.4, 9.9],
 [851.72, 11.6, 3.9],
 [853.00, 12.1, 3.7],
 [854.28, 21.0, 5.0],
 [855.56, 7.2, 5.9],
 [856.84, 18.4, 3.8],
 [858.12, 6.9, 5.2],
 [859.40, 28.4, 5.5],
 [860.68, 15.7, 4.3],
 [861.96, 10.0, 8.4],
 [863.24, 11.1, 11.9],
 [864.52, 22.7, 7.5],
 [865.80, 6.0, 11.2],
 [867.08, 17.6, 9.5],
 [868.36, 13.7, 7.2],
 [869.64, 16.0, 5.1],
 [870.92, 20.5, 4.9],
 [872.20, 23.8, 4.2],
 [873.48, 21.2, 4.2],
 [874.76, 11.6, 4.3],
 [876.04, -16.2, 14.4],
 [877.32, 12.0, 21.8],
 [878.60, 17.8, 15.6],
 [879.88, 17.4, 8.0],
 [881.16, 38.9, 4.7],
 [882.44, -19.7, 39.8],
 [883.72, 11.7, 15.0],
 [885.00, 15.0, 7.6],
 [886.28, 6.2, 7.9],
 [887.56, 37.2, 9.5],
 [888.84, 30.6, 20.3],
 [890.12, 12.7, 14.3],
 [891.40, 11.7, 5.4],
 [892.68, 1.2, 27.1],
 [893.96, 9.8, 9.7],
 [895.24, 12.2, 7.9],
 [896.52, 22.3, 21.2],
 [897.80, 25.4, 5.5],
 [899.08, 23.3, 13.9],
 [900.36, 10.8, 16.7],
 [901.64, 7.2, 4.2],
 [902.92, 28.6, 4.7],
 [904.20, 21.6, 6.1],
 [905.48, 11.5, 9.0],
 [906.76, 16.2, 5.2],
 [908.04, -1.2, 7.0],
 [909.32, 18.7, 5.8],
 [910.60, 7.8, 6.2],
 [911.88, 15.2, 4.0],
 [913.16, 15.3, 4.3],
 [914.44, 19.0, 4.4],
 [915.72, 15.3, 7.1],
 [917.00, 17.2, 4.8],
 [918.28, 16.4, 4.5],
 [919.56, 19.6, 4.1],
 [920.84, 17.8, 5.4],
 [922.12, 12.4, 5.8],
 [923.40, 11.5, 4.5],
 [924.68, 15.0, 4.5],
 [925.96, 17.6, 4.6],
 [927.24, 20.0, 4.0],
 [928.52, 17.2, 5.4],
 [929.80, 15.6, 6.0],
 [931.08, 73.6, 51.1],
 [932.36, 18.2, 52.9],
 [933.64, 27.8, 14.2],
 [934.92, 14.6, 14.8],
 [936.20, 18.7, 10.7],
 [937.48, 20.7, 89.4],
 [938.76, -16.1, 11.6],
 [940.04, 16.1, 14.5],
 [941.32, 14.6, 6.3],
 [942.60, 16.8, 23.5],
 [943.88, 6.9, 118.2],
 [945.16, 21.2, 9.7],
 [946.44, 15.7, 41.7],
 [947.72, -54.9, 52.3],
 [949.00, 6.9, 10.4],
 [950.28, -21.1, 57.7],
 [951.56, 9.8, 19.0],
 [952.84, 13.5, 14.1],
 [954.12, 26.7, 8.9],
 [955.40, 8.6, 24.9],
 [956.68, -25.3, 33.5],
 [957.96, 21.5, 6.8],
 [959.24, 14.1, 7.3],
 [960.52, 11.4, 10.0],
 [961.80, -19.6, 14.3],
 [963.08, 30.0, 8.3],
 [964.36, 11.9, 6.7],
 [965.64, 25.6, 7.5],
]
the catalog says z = 1.276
